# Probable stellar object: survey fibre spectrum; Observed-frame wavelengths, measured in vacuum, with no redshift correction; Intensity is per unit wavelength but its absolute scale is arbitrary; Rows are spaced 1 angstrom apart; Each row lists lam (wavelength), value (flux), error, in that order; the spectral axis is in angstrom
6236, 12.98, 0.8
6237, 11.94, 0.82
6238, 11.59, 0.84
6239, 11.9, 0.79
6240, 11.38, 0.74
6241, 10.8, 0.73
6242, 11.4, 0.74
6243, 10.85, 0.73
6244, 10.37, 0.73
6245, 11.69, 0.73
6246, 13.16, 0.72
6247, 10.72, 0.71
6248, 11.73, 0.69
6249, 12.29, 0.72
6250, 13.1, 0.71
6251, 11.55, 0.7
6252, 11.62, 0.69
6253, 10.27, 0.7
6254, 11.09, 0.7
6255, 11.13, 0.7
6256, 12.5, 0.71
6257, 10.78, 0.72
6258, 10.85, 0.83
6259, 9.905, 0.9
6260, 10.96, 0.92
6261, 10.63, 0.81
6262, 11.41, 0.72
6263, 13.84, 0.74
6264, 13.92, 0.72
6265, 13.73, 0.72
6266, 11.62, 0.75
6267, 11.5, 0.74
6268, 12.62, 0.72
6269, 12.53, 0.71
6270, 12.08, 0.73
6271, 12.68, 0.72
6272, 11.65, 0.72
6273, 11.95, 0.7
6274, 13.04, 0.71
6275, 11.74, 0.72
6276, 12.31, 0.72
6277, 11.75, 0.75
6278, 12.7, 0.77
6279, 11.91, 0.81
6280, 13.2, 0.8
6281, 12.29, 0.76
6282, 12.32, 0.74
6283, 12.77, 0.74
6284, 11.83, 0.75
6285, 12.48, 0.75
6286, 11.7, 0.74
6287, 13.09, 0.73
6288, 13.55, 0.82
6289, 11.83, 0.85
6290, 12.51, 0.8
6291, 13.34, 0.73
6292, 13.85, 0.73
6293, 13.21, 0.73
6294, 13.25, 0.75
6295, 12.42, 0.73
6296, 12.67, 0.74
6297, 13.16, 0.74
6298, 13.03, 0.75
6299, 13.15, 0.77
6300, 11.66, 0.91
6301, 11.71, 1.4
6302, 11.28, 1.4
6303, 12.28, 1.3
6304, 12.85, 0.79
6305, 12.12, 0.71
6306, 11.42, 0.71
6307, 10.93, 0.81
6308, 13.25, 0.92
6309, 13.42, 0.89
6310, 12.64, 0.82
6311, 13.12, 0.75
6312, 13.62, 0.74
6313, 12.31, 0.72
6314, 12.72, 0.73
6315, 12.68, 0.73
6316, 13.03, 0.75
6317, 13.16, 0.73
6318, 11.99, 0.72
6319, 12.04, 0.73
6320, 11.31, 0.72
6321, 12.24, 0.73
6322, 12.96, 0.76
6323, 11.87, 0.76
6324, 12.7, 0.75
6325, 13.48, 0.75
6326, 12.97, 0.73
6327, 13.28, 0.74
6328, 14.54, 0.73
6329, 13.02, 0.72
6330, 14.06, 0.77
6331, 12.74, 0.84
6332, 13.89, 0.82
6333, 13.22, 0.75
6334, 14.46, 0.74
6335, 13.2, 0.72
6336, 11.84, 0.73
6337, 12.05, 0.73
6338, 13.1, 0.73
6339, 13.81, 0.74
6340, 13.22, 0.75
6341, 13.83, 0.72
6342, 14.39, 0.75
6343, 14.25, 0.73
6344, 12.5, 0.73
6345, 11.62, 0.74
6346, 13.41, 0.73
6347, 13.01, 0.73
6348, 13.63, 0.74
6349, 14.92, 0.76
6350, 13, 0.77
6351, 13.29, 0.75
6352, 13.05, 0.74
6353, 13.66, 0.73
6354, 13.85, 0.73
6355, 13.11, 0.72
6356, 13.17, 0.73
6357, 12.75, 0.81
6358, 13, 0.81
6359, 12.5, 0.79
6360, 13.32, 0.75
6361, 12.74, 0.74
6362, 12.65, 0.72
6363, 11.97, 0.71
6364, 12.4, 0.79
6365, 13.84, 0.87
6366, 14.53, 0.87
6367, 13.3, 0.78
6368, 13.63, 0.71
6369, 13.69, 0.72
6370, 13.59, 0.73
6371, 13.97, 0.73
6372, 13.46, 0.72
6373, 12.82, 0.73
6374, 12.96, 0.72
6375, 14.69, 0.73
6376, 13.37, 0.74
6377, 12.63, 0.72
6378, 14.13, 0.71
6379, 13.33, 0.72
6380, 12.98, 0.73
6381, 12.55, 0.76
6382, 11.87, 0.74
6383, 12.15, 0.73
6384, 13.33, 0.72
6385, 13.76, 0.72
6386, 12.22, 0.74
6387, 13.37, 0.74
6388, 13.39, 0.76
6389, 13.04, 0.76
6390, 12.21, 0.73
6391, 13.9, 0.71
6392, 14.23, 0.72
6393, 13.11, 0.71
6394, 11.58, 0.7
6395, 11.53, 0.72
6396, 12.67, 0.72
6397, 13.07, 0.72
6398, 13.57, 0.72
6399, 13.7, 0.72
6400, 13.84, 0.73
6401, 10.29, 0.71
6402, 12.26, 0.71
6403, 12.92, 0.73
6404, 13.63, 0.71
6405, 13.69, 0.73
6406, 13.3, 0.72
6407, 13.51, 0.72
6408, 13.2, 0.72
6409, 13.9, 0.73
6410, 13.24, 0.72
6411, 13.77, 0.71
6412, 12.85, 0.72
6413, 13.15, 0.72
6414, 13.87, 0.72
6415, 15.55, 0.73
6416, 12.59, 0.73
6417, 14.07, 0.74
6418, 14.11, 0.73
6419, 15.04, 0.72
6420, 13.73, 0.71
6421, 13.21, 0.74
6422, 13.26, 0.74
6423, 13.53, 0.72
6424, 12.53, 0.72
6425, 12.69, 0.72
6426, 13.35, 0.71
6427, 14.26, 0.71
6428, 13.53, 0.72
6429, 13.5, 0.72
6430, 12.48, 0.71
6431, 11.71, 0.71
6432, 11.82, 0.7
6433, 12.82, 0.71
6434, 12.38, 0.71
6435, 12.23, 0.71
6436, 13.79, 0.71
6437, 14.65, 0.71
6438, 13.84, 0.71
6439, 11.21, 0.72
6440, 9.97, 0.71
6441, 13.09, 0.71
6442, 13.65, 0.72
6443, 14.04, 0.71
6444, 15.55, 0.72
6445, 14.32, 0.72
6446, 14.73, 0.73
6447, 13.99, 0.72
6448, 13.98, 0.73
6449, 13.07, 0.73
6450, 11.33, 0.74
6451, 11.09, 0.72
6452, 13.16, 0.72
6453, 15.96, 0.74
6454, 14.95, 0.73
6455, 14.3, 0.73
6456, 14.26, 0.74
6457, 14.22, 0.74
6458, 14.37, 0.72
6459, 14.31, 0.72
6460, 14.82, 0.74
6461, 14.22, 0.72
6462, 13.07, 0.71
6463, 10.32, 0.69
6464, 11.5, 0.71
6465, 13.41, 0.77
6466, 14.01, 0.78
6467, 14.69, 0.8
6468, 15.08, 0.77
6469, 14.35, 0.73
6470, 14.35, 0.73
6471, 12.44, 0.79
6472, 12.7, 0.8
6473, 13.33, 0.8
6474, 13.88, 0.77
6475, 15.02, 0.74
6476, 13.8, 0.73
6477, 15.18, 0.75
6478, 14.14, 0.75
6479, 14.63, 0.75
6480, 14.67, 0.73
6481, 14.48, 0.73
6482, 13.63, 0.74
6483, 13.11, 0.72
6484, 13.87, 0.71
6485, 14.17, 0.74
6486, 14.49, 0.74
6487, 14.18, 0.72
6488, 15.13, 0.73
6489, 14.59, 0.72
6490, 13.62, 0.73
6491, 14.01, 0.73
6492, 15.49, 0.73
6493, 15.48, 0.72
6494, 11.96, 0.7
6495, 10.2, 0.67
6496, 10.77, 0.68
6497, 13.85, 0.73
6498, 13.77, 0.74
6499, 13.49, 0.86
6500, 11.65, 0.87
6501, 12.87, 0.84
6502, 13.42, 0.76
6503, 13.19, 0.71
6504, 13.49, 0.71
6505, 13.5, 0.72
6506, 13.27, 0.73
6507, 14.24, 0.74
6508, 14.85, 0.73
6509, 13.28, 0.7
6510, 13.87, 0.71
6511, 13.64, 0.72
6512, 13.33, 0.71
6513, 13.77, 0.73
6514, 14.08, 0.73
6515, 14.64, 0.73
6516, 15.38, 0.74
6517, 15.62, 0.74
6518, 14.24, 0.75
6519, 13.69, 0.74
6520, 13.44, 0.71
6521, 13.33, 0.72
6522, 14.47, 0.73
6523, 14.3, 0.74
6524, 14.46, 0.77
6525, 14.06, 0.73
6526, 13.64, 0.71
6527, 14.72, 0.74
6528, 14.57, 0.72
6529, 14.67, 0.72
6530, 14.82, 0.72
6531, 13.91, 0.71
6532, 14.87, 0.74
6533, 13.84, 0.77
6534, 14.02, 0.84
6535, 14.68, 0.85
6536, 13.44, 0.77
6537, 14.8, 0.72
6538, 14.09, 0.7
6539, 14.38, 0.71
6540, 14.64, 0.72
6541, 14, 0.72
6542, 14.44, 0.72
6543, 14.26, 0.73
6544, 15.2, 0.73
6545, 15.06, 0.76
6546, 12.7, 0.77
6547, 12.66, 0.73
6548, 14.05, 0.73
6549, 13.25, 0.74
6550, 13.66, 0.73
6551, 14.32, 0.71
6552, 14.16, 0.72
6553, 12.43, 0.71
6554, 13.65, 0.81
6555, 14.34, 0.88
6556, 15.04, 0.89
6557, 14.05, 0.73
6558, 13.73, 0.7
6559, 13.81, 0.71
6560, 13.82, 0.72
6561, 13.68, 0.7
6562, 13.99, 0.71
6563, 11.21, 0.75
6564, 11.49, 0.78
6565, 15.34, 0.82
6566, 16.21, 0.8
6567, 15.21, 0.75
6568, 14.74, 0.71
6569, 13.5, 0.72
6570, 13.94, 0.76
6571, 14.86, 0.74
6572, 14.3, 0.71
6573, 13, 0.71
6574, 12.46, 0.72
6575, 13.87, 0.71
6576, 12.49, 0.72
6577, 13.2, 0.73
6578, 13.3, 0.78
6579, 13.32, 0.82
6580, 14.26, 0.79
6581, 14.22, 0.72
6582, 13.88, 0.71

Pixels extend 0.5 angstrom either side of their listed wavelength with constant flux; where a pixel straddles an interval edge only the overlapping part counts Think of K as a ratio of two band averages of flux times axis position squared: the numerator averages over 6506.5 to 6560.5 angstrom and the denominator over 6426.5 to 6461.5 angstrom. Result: 1.08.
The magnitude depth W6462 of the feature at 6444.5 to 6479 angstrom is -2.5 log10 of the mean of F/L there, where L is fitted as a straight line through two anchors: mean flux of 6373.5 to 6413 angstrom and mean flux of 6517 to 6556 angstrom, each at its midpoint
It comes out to -0.017 mag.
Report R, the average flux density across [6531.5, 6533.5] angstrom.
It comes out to 14.4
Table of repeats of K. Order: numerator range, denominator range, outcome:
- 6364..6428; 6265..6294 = 1.11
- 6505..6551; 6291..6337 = 1.18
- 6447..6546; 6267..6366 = 1.15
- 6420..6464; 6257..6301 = 1.13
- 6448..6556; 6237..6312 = 1.23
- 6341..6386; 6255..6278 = 1.14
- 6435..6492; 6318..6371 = 1.09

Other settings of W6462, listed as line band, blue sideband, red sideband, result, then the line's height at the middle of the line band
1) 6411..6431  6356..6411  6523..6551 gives -0.011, 13.4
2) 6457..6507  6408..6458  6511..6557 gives 0.008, 13.8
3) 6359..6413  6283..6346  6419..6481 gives 0.006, 13.2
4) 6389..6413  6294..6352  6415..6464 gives 0.016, 13.2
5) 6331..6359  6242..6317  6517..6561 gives -0.048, 12.7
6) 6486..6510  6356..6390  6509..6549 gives 0.035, 14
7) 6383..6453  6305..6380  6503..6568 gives 0.023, 13.5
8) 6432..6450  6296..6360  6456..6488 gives 0.035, 13.7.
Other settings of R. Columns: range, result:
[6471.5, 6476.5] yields 13.7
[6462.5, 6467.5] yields 12.8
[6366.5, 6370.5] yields 13.6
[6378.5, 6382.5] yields 12.7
